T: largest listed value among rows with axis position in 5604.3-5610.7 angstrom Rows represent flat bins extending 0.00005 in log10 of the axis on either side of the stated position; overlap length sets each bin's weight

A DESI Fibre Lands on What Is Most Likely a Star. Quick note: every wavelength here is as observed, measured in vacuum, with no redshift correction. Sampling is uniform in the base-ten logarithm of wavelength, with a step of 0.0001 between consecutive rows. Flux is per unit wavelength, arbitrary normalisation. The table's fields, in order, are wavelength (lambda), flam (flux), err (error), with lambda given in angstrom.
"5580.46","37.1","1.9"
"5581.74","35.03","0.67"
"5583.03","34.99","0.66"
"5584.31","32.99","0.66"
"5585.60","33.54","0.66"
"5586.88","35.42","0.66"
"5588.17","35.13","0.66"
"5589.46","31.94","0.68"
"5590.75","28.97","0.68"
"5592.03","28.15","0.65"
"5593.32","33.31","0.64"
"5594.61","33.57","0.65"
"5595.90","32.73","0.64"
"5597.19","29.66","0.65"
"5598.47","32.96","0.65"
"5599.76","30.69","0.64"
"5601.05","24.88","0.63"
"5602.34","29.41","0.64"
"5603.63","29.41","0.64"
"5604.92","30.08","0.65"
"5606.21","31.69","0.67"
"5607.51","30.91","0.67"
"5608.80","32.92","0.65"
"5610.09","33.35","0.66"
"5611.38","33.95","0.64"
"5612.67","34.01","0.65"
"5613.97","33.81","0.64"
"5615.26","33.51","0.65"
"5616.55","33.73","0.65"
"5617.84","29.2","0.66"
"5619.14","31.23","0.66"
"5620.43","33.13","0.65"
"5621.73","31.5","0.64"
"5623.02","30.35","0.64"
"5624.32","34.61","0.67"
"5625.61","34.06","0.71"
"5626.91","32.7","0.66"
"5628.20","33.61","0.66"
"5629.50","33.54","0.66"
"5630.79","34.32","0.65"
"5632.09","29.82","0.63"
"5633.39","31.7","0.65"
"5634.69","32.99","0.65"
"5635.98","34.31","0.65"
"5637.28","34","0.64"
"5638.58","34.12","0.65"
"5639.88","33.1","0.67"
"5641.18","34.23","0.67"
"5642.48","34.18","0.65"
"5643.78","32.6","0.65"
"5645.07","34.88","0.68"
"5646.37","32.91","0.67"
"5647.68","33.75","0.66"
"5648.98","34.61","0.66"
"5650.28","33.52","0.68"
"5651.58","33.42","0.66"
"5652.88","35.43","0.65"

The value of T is 33.35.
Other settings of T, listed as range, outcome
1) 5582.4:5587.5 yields 35.42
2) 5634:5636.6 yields 34.31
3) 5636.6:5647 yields 34.88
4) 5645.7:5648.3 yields 33.75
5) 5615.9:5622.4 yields 33.73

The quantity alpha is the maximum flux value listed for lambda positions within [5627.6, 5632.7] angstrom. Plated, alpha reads 34.32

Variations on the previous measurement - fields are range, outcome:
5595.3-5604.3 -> 32.96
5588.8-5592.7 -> 31.94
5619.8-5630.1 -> 34.61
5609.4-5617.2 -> 34.01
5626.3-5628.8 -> 33.61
